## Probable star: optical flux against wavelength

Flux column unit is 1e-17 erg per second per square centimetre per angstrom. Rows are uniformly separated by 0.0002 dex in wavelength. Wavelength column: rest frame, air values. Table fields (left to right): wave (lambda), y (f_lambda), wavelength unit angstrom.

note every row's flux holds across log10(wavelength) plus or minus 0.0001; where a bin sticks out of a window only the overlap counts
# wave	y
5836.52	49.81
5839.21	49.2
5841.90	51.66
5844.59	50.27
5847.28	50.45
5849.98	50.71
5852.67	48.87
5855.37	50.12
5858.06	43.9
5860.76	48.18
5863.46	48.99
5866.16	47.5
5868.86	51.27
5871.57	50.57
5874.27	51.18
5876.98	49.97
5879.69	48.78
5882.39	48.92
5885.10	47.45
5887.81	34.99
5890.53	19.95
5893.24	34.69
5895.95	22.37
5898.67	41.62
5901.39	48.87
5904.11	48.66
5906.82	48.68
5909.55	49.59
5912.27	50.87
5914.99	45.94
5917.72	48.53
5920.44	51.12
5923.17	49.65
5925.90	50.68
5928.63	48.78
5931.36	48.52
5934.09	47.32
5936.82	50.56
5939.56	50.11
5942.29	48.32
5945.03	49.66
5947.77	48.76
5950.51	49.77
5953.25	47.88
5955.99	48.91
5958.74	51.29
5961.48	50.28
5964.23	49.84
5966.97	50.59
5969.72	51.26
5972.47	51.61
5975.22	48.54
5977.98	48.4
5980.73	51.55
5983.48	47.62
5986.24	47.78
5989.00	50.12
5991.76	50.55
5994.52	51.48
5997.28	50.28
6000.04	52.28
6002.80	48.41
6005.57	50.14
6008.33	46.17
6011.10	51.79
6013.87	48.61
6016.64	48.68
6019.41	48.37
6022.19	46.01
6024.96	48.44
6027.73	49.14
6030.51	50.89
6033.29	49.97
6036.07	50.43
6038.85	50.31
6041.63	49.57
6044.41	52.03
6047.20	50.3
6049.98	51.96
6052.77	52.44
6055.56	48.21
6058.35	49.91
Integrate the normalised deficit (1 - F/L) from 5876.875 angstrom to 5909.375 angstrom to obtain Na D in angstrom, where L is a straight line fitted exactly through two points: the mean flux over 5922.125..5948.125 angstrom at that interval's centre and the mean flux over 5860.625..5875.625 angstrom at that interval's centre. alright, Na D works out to 5.5 angstrom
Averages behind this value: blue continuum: 49.7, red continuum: 49.3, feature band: 41.2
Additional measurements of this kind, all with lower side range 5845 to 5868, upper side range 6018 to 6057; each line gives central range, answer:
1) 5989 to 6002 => -0.3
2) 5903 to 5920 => 0.1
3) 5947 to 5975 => -0.3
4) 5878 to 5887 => 0.2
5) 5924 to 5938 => 0.0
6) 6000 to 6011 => 0.1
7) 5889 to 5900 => 4.3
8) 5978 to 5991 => 0.1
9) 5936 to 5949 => 0.0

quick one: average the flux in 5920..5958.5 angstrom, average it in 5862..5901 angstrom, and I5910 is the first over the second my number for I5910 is 1.15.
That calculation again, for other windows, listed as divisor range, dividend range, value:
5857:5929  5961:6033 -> 1.09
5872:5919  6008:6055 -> 1.14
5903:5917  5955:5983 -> 1.03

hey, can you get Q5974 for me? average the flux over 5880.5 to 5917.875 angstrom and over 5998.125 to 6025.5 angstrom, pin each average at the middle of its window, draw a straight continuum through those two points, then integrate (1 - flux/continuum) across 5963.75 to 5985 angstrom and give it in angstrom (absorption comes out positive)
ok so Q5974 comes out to -1.48 angstrom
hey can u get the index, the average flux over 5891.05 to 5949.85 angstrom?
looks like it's 46.5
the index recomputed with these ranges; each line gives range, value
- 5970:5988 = 49.4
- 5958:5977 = 50.4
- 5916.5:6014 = 49.7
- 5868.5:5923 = 44.7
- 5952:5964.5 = 49.6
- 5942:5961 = 49.3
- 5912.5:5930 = 49.2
